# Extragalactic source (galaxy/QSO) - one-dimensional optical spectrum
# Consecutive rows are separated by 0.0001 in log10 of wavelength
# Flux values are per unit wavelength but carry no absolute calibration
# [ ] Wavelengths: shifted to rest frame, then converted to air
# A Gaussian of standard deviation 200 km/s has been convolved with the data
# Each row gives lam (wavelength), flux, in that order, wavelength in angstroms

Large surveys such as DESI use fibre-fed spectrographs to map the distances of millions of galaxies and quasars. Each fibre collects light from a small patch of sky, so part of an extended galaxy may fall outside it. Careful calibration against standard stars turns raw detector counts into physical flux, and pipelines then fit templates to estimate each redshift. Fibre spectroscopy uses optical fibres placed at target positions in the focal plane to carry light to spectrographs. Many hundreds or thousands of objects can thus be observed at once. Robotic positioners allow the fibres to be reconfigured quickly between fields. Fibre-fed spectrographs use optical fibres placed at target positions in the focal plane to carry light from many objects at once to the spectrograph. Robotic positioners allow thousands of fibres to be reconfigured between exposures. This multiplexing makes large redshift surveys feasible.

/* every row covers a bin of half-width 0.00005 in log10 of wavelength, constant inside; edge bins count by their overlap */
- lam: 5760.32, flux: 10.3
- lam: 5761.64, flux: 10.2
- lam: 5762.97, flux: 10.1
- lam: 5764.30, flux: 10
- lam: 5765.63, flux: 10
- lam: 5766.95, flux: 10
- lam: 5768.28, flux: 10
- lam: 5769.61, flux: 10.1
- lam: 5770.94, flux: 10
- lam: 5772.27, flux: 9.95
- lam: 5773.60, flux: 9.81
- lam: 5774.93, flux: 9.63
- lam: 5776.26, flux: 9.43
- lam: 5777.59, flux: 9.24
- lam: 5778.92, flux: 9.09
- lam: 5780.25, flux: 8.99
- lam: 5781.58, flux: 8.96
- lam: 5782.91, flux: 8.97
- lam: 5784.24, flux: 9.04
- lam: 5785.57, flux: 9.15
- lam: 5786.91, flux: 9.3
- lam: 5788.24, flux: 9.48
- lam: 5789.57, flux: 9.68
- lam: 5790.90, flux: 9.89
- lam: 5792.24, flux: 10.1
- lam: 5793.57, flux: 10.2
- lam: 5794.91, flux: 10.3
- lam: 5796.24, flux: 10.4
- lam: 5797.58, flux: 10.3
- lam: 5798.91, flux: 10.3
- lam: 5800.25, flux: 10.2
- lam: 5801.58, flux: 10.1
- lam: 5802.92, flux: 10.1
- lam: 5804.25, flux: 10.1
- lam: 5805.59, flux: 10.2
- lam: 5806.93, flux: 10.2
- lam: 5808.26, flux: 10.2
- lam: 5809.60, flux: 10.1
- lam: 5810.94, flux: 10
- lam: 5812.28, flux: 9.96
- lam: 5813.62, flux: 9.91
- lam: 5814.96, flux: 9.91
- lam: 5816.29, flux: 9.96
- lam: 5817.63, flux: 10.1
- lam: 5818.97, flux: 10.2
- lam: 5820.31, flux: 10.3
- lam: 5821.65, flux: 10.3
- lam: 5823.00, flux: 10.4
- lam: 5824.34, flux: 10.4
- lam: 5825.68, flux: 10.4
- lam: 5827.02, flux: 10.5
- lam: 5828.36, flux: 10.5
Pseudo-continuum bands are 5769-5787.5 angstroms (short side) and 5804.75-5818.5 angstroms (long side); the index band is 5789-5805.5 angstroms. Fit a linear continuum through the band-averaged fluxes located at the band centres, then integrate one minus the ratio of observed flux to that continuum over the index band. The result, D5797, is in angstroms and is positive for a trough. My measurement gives -0.6 angstroms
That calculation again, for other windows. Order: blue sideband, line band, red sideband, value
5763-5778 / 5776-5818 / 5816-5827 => 1.1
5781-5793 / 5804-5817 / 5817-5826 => -0.1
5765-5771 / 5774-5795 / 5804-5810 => 1.3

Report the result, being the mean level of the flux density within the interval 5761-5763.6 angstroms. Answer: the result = 10.1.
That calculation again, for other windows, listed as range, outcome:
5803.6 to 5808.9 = 10.2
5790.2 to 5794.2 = 10.1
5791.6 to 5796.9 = 10.3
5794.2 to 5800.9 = 10.3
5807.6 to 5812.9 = 10.1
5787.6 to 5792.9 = 9.79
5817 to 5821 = 10.2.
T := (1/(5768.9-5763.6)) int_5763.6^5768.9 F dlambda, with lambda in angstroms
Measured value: 10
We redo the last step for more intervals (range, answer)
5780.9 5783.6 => 8.98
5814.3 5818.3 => 10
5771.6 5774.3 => 9.87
